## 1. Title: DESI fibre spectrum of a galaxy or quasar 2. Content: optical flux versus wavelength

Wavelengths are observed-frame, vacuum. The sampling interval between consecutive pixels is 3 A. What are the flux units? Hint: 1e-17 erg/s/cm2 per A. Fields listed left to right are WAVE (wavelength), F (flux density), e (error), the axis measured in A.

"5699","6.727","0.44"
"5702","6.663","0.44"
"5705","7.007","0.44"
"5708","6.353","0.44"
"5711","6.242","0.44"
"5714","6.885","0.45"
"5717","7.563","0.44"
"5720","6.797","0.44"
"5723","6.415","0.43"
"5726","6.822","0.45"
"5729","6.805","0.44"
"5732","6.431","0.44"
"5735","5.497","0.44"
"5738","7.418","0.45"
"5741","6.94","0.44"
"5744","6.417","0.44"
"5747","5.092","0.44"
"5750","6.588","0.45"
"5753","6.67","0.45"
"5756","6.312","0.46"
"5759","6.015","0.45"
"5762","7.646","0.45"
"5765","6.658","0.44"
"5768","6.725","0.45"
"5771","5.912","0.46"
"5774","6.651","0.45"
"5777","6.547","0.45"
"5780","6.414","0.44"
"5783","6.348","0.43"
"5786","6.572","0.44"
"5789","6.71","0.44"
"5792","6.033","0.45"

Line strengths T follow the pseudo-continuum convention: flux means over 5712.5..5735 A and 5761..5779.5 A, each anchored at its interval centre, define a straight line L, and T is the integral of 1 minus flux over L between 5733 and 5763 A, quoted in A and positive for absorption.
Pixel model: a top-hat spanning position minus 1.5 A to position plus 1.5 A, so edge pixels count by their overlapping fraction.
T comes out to 1.1 A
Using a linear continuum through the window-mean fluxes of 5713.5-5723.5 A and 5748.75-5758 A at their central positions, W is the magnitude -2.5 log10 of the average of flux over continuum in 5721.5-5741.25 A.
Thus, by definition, 0.03 mag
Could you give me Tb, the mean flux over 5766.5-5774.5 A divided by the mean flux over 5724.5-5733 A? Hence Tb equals 1.0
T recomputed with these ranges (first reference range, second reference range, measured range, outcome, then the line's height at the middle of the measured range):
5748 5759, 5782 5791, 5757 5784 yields -0.4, 6.46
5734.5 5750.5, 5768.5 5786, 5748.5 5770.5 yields -0.8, 6.39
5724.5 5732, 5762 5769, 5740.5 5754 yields 1.1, 6.82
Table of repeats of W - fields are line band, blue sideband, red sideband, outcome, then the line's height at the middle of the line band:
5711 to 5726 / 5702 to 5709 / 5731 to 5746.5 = -0.04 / 6.6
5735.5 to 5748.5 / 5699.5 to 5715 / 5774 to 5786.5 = 0.03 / 6.56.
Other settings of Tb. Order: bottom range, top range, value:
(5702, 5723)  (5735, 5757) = 0.95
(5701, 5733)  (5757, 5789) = 0.97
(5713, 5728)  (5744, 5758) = 0.90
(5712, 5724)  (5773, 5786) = 0.94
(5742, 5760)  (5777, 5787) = 1.04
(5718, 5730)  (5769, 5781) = 0.95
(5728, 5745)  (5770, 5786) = 0.97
